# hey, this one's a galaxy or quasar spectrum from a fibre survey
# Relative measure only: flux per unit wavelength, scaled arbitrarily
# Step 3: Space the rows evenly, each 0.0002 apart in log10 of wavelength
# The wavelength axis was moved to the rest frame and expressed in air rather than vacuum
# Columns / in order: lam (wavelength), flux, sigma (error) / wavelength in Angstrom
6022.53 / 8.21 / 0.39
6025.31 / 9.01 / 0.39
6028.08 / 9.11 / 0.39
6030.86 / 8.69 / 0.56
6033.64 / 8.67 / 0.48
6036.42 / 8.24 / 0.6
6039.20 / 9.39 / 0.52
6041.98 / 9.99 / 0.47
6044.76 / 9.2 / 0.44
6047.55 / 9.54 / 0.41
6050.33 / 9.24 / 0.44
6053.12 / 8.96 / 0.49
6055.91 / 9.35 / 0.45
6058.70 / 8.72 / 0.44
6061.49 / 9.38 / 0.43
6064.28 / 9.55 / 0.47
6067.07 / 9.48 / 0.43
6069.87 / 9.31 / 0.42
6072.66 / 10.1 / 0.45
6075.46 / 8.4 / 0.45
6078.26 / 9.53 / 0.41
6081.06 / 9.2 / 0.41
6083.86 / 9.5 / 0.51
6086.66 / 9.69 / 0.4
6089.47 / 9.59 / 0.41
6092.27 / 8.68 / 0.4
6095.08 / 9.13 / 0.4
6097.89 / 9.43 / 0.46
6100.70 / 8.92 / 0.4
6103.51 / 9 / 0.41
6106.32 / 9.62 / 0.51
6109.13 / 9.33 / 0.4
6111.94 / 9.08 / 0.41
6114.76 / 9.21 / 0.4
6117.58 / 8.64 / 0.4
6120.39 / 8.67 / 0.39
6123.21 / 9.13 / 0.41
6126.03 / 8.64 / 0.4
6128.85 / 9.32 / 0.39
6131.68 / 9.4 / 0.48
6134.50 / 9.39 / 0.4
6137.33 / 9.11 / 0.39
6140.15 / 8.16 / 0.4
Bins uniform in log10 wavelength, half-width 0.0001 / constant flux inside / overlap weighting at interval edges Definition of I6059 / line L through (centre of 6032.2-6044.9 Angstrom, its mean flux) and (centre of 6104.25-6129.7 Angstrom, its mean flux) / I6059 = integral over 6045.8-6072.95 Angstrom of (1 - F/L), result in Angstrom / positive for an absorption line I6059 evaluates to -0.7 Angstrom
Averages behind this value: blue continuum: 9.09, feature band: 9.33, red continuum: 9.07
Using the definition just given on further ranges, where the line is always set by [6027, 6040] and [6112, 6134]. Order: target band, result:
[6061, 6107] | -2.07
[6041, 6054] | -0.83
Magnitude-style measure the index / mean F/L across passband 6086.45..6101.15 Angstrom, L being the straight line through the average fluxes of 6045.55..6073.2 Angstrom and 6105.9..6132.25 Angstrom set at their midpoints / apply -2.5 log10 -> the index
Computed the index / 0.00 mag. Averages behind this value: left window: 9.34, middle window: 9.22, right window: 9.08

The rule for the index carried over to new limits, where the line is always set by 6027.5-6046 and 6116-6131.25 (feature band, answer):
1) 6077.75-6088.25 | -0.06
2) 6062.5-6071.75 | -0.06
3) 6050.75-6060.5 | 0.00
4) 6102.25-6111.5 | -0.04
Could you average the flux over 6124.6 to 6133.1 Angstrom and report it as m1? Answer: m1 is 9.12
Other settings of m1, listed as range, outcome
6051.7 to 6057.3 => 9.15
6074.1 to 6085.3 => 9.16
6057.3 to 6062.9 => 9.06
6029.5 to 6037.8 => 8.53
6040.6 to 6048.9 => 9.57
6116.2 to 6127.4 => 8.78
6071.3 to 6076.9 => 9.24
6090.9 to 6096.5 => 8.9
